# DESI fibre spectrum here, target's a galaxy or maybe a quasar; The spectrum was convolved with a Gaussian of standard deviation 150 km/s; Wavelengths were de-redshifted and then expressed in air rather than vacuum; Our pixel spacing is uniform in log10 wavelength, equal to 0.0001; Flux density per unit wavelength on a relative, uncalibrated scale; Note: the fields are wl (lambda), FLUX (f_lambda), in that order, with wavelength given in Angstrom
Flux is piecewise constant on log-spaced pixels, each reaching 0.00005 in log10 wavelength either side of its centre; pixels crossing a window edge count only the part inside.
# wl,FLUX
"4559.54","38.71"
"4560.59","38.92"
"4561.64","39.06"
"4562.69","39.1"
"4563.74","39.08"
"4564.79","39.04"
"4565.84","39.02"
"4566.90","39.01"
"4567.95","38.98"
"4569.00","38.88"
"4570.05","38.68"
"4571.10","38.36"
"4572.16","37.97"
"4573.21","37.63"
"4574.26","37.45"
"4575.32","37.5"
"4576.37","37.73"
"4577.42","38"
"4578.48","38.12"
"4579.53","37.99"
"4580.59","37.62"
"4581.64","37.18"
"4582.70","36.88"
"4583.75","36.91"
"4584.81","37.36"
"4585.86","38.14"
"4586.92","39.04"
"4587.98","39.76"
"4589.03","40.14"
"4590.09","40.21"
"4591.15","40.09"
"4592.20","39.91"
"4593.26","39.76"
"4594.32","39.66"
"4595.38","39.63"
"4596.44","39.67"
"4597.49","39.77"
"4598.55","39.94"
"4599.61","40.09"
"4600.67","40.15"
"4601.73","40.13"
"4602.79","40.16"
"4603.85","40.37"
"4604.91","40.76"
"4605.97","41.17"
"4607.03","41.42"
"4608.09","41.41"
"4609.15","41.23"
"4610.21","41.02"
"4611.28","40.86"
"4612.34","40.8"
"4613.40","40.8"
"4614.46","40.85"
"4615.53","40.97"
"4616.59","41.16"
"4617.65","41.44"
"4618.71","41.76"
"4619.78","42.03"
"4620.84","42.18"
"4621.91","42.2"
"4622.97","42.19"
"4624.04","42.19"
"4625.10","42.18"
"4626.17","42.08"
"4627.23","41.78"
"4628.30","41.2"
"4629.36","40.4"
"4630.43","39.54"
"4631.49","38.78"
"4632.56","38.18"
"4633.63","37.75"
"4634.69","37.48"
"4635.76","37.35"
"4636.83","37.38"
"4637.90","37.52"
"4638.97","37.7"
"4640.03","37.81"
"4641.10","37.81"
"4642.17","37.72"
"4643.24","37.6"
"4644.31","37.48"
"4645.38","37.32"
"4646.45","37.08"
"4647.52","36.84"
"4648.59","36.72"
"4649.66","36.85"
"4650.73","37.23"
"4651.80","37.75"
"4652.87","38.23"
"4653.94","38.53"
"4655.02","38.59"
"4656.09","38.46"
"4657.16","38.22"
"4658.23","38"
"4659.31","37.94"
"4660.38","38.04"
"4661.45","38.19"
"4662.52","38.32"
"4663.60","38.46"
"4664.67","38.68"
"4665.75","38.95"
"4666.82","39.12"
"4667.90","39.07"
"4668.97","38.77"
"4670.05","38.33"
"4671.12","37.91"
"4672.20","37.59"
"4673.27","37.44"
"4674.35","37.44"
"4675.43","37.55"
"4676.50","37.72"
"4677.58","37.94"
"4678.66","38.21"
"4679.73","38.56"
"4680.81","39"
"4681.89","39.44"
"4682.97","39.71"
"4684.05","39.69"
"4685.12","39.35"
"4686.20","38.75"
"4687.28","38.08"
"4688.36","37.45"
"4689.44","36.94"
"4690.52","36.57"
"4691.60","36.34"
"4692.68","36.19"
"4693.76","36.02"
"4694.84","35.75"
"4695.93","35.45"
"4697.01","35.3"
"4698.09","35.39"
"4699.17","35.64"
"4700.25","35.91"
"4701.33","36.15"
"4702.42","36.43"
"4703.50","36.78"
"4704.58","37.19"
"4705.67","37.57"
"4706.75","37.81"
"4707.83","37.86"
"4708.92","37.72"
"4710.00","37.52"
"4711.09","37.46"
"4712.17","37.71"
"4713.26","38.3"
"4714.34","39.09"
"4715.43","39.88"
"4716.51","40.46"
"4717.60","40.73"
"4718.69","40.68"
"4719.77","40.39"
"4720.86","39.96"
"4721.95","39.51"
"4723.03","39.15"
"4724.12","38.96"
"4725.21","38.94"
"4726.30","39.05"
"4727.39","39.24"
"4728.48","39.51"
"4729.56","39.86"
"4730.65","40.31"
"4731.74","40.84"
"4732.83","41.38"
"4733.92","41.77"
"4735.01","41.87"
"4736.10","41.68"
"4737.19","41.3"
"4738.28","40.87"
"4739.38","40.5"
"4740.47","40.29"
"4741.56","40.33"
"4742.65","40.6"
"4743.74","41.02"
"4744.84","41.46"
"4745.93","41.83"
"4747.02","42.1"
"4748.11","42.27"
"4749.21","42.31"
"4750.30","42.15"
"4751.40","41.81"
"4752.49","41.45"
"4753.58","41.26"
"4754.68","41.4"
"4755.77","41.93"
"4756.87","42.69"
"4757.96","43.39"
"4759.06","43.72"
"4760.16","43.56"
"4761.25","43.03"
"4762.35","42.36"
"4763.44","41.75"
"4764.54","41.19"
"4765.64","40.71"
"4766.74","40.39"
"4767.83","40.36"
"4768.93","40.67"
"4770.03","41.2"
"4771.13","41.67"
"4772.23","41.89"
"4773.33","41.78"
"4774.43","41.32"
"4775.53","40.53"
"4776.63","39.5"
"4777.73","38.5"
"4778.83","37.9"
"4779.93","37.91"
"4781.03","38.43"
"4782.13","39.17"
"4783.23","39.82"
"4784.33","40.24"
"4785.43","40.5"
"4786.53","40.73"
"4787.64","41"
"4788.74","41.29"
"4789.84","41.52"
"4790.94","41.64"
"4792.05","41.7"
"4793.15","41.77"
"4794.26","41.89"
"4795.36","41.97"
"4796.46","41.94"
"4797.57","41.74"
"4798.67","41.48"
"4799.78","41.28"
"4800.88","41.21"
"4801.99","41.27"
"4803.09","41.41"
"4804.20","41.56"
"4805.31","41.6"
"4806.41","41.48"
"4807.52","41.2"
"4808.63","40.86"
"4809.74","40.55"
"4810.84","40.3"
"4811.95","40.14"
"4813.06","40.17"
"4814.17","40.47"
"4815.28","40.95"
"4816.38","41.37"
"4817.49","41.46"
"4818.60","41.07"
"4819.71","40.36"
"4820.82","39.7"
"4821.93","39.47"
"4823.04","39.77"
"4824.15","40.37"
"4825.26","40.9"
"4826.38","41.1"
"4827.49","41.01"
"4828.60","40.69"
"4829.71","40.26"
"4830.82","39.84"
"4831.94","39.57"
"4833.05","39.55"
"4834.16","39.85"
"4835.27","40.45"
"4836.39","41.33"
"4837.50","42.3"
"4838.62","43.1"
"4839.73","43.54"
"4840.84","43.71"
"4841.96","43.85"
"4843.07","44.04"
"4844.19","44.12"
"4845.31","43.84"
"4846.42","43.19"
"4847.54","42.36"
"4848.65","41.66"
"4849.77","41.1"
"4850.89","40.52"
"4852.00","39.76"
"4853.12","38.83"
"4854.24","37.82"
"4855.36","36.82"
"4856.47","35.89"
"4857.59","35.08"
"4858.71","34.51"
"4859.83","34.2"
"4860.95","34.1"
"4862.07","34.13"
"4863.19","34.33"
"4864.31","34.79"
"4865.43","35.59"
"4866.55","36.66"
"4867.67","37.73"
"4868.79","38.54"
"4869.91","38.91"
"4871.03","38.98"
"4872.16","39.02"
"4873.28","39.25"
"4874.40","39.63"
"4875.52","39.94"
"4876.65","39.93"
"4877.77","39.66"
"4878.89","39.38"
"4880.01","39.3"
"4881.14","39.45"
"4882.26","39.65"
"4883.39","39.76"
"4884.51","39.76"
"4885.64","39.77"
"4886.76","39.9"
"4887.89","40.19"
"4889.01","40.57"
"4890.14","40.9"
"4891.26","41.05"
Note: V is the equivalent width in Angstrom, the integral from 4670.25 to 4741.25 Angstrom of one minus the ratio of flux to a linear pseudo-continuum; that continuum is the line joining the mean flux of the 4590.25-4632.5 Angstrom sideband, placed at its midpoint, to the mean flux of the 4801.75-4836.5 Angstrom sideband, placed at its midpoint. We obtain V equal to 3.84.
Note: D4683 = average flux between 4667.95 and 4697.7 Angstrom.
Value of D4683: 37.7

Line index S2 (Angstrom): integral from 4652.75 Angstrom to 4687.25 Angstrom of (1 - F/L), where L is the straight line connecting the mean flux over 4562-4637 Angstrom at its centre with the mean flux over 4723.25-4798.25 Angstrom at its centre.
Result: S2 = 1.56 Angstrom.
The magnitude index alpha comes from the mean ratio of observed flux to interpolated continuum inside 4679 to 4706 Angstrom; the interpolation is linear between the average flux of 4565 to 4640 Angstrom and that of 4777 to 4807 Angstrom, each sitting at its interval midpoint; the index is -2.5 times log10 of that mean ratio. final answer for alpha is 0.08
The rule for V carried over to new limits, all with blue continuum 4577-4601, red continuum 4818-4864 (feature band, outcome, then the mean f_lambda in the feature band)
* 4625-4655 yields 0.6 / 38.3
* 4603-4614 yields -0.5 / 41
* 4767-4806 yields -1.1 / 40.8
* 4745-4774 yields -1.7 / 41.9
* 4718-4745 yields -0.6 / 40.4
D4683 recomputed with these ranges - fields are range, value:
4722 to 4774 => 41.2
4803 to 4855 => 41.1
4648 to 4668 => 38.1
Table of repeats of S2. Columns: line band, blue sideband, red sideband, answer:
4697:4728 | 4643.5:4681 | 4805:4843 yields 0.6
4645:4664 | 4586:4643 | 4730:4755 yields 1.3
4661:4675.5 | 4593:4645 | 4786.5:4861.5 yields 0.7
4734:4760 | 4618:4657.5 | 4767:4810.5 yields -0.9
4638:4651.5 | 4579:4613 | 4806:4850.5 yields 0.9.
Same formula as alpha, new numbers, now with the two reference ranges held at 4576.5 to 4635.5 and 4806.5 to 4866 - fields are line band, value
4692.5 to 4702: 0.12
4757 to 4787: -0.02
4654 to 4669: 0.04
